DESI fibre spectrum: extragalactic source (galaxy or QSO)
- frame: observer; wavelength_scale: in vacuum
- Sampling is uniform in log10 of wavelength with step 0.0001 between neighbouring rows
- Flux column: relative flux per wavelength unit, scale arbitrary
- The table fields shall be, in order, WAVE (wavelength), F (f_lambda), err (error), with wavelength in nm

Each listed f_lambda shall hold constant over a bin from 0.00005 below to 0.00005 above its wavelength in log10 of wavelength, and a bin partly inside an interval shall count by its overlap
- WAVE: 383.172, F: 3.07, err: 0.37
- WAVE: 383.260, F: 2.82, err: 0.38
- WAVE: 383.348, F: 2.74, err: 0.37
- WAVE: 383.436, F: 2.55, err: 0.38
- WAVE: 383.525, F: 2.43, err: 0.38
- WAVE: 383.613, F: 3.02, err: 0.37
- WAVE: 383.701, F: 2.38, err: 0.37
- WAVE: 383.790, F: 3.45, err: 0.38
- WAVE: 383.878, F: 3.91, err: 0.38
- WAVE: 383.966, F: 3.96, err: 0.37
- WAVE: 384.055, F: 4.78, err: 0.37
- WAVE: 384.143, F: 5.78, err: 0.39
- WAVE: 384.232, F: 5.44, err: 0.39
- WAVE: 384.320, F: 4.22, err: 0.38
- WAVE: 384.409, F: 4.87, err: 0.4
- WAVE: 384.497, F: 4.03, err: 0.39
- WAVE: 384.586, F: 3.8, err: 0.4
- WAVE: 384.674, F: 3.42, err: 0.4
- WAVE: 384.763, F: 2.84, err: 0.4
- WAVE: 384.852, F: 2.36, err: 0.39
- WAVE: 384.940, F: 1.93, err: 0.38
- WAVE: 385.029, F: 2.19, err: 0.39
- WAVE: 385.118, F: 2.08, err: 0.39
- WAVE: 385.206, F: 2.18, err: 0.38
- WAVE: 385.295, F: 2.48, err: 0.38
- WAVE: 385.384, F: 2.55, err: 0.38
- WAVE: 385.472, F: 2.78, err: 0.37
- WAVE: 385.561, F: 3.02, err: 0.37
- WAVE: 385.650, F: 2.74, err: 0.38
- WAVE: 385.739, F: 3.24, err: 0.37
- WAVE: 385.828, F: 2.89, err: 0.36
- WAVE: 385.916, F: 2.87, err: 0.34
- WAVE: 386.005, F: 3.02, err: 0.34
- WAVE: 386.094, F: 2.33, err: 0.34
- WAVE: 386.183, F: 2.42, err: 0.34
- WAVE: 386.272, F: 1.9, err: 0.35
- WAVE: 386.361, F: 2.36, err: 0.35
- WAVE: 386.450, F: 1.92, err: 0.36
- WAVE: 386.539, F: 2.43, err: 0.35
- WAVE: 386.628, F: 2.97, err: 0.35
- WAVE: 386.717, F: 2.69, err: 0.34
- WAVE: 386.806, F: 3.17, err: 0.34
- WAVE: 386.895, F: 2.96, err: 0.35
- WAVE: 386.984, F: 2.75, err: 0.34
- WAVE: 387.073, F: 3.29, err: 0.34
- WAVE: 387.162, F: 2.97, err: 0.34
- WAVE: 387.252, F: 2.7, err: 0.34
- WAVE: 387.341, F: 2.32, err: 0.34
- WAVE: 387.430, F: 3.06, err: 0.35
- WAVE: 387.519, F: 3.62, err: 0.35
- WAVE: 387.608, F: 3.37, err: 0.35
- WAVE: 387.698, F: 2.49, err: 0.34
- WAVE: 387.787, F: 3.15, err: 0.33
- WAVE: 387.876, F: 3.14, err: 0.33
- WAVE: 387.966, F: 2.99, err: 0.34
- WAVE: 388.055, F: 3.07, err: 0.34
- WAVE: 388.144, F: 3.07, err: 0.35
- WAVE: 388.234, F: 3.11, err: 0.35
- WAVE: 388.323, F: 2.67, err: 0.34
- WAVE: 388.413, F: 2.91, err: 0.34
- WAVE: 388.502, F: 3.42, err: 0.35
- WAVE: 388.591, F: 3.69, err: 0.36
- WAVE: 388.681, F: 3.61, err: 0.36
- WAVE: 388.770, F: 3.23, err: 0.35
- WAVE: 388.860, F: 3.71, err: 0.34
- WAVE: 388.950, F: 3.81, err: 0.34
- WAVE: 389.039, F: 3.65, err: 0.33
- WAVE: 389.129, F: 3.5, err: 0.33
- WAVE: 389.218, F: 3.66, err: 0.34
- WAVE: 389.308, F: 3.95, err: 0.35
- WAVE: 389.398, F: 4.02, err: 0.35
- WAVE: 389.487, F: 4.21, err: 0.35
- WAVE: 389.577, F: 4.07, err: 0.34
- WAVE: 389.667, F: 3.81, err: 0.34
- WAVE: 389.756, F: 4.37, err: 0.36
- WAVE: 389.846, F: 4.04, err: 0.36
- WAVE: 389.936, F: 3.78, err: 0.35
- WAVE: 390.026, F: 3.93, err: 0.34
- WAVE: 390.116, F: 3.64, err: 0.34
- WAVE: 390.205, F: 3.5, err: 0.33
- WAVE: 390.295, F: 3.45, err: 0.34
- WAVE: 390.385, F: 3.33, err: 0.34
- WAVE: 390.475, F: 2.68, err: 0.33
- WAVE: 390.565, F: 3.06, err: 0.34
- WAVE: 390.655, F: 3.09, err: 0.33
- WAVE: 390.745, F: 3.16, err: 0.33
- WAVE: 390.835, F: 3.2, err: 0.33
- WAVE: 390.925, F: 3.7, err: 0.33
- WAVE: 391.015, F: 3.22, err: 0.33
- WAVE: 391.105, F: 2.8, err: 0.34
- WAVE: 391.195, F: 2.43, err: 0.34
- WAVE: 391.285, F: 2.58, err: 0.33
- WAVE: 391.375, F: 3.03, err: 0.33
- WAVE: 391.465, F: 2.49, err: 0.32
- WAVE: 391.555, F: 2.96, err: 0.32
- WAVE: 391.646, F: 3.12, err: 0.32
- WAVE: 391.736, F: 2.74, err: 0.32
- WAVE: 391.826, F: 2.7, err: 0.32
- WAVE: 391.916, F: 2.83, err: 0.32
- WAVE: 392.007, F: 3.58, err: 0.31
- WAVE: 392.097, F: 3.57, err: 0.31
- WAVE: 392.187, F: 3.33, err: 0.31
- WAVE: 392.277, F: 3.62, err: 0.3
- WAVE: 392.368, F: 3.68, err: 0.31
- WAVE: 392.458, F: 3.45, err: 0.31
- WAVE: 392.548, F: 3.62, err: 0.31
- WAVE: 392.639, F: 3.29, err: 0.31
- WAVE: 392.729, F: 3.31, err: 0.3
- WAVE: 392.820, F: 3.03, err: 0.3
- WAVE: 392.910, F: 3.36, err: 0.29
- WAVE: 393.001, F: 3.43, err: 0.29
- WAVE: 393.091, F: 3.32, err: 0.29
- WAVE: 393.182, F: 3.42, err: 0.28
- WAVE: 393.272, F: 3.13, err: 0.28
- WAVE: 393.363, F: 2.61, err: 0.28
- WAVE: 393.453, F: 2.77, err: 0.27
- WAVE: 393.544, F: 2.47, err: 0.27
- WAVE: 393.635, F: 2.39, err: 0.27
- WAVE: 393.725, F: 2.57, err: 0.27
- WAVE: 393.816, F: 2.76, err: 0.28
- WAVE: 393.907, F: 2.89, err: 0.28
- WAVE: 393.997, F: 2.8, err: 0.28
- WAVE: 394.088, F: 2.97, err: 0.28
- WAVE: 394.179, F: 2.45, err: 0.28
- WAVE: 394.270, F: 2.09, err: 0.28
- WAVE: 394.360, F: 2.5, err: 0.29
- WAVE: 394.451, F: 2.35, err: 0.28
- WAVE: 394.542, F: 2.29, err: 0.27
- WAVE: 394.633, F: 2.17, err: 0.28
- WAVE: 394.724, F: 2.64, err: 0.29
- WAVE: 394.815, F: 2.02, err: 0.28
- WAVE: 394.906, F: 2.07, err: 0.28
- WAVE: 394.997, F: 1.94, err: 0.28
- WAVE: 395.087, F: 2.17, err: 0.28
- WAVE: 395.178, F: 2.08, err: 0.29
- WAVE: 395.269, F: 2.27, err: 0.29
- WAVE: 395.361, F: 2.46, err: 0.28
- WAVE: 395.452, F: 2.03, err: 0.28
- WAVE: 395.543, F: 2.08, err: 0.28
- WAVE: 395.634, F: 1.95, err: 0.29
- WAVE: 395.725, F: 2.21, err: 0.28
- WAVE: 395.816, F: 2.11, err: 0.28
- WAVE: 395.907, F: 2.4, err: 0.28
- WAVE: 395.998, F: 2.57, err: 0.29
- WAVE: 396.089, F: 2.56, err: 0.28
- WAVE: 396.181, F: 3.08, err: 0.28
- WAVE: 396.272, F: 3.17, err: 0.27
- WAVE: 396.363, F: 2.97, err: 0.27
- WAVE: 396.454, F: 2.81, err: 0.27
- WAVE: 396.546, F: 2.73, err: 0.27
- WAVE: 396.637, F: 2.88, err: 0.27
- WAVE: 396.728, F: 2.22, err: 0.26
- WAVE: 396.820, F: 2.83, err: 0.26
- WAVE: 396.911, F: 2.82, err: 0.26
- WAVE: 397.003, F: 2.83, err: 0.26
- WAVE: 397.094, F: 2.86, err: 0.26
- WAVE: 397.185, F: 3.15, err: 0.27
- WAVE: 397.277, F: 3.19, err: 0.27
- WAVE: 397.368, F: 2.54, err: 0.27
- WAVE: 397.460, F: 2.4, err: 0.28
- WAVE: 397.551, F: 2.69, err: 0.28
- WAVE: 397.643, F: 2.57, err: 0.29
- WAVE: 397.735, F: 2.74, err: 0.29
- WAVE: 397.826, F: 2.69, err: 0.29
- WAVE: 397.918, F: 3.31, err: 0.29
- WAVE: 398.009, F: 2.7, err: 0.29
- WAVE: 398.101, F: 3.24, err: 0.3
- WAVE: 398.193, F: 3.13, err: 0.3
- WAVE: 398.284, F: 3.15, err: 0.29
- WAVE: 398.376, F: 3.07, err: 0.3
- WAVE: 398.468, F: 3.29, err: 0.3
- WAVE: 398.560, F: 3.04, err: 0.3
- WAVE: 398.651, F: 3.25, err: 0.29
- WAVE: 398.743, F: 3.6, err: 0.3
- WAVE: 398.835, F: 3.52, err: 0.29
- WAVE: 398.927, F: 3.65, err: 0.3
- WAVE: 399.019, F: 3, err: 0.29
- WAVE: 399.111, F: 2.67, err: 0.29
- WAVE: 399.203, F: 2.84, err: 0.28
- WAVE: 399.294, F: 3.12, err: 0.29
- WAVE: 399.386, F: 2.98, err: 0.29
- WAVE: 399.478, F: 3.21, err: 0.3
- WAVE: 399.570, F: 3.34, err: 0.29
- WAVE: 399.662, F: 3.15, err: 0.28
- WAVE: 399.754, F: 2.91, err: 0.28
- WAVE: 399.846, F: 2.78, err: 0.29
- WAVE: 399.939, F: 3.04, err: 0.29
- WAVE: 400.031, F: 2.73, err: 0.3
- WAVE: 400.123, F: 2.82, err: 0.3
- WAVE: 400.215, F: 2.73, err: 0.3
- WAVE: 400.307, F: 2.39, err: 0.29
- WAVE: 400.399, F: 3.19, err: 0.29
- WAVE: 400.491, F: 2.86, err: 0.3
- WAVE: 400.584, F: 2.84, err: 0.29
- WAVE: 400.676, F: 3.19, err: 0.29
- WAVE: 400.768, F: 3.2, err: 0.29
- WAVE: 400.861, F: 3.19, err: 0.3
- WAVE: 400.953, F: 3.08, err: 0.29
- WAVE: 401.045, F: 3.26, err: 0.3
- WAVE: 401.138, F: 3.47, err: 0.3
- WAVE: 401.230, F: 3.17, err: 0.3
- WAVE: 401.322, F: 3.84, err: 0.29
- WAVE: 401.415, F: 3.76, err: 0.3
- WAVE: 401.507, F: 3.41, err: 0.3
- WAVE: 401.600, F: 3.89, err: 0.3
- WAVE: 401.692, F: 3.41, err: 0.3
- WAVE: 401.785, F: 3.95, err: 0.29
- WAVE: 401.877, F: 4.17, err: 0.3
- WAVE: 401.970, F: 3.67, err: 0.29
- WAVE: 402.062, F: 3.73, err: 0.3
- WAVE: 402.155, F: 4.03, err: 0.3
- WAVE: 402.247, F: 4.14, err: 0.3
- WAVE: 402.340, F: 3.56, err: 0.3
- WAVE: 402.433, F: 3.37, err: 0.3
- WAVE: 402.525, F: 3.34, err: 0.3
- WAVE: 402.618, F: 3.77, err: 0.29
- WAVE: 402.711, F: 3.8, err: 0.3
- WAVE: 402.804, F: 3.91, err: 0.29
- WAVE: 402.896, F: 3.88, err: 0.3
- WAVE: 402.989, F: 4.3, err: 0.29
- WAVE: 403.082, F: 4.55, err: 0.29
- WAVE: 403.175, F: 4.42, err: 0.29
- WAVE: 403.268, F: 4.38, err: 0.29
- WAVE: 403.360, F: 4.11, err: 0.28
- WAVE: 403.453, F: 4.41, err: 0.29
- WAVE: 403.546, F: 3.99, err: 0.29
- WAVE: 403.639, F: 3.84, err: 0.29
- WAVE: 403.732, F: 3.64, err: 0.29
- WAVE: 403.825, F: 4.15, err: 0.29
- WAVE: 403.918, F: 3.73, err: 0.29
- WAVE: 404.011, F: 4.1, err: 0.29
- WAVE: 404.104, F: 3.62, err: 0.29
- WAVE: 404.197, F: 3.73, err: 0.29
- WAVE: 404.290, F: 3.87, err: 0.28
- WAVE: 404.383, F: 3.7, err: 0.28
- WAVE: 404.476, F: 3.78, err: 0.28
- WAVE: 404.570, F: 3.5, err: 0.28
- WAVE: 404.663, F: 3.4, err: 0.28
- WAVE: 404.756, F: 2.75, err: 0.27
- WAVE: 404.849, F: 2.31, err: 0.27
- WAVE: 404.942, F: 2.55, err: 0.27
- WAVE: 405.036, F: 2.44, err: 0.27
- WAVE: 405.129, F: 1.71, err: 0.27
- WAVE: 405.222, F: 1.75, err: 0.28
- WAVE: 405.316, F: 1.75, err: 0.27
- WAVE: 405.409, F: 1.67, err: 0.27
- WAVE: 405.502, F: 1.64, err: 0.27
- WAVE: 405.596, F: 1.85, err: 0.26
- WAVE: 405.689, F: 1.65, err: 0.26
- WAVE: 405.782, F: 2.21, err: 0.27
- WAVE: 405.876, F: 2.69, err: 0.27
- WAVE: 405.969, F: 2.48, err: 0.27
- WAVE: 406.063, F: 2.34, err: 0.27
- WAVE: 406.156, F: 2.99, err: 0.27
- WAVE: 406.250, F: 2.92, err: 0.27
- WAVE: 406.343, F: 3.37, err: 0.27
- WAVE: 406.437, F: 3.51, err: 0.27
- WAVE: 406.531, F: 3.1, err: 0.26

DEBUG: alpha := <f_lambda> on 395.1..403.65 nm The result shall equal 3.15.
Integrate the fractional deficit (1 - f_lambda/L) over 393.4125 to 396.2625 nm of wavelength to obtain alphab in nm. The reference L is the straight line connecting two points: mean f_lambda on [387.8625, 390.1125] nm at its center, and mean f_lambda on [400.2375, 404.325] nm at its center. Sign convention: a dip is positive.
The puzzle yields 0.96 nm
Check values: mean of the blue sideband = 3.58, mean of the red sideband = 3.68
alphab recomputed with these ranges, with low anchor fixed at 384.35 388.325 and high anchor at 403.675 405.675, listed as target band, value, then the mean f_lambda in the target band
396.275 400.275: -0.09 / 2.96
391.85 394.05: -0.19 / 3.13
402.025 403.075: -0.33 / 3.83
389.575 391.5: -0.30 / 3.32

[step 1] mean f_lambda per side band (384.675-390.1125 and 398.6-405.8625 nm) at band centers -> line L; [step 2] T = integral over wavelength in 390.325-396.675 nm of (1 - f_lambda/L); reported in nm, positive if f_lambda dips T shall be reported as 0.723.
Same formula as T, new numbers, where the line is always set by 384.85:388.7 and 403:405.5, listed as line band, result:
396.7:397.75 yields 0.13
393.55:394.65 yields 0.18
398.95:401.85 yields 0.07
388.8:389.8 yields -0.35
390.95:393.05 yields -0.13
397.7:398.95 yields 0.00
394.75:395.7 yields 0.29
